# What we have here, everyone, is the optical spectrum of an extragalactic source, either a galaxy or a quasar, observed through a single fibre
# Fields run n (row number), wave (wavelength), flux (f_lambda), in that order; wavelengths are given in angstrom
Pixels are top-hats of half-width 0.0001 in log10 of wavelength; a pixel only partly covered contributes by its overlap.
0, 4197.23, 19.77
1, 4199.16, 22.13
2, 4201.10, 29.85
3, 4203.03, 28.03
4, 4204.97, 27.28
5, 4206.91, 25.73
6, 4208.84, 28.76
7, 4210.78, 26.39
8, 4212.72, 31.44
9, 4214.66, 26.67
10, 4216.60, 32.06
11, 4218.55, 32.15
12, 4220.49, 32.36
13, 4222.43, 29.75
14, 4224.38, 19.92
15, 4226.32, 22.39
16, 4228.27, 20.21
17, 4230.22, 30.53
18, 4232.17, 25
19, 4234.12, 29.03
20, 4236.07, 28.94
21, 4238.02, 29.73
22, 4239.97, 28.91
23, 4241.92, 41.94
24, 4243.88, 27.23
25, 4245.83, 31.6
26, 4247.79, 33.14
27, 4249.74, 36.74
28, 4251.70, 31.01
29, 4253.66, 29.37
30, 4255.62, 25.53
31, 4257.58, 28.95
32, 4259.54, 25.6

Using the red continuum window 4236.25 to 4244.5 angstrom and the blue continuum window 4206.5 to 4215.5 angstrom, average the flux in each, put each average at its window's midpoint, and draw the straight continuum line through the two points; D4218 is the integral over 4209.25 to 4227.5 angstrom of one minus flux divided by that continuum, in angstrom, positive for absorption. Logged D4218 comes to 0.52 angstrom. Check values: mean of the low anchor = 28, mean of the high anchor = 31.9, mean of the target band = 28.1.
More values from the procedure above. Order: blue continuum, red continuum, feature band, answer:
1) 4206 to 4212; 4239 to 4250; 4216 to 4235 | 1.6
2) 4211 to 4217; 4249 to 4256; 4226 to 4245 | 1.0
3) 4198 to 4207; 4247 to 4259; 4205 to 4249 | -0.5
